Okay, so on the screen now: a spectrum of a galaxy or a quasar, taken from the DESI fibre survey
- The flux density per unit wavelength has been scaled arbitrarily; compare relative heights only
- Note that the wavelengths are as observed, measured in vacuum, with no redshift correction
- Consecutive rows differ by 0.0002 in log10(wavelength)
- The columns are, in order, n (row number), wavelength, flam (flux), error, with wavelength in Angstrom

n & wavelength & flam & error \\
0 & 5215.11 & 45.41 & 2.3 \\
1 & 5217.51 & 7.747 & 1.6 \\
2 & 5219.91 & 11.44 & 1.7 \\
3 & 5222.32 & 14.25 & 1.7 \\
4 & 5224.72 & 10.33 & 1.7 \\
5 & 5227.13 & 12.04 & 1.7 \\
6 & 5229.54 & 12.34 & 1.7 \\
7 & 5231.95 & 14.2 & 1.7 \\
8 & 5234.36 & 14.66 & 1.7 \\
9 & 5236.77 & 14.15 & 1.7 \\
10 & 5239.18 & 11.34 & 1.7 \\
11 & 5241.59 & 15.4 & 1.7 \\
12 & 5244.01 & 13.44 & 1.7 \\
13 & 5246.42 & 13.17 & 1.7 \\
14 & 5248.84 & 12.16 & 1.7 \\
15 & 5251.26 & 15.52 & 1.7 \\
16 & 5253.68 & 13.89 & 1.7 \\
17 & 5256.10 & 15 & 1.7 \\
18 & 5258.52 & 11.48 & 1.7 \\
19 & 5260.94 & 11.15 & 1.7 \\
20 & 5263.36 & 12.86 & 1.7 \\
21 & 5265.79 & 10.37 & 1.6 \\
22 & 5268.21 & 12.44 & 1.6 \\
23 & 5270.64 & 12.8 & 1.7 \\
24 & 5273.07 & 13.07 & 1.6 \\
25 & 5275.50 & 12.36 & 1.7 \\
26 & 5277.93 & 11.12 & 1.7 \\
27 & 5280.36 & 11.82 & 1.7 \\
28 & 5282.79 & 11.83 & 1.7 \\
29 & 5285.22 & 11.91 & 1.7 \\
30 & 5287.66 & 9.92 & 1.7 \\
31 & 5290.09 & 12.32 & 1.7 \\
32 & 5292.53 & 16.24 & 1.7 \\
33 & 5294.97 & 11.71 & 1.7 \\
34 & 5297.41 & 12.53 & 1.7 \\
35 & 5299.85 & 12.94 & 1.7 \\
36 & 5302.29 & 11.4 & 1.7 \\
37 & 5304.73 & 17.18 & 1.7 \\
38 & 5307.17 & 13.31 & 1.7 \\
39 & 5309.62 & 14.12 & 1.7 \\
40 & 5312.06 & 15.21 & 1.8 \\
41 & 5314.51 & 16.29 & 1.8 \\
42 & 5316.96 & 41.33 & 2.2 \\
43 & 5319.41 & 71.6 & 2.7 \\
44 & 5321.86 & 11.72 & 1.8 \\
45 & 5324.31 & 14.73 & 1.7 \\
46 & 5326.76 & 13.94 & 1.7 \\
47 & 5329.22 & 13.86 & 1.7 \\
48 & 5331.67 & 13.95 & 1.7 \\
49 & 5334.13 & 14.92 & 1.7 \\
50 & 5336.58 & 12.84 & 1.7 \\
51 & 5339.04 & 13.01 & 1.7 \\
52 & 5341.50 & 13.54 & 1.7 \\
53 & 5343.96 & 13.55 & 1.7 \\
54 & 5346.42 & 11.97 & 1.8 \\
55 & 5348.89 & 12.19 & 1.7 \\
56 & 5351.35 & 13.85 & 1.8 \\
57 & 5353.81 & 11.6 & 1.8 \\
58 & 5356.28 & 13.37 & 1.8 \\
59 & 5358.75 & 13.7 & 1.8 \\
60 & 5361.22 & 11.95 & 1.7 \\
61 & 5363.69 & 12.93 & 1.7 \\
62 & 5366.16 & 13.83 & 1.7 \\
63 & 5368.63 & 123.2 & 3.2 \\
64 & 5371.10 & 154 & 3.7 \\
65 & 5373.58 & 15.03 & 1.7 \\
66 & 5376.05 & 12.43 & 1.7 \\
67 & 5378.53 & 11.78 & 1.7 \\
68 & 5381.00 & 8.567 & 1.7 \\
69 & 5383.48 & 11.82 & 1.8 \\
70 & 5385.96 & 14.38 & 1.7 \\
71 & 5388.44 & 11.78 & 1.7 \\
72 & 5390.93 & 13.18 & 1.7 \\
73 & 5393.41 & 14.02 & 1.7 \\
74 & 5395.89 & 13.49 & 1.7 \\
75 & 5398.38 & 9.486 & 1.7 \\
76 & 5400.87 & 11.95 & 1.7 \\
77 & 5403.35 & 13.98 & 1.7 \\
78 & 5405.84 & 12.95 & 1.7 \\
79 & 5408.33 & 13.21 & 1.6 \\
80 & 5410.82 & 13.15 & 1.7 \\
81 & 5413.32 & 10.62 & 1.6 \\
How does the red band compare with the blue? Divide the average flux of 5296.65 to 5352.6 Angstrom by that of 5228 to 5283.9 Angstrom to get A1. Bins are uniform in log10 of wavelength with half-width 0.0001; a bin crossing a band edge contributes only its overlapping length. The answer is 1.4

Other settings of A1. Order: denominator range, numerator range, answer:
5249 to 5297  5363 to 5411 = 2.05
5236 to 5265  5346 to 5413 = 1.66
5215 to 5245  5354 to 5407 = 1.74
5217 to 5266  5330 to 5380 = 1.99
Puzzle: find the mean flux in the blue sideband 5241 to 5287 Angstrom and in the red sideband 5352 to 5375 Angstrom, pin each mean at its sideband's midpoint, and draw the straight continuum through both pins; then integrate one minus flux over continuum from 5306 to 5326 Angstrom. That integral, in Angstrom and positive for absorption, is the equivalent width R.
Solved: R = 2.0 Angstrom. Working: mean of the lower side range 12.7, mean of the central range 24.6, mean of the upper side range 40.2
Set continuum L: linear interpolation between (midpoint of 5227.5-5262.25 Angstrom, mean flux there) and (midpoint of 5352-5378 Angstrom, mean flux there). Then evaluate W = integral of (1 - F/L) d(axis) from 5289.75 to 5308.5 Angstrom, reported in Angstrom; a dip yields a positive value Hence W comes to 8.2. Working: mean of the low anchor 13.4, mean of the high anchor 37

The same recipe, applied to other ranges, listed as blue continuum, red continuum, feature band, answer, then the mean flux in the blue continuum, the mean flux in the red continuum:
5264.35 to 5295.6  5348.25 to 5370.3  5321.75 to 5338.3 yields 6.2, 12.2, 28.1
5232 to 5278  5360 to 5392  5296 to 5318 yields 4.7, 13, 32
